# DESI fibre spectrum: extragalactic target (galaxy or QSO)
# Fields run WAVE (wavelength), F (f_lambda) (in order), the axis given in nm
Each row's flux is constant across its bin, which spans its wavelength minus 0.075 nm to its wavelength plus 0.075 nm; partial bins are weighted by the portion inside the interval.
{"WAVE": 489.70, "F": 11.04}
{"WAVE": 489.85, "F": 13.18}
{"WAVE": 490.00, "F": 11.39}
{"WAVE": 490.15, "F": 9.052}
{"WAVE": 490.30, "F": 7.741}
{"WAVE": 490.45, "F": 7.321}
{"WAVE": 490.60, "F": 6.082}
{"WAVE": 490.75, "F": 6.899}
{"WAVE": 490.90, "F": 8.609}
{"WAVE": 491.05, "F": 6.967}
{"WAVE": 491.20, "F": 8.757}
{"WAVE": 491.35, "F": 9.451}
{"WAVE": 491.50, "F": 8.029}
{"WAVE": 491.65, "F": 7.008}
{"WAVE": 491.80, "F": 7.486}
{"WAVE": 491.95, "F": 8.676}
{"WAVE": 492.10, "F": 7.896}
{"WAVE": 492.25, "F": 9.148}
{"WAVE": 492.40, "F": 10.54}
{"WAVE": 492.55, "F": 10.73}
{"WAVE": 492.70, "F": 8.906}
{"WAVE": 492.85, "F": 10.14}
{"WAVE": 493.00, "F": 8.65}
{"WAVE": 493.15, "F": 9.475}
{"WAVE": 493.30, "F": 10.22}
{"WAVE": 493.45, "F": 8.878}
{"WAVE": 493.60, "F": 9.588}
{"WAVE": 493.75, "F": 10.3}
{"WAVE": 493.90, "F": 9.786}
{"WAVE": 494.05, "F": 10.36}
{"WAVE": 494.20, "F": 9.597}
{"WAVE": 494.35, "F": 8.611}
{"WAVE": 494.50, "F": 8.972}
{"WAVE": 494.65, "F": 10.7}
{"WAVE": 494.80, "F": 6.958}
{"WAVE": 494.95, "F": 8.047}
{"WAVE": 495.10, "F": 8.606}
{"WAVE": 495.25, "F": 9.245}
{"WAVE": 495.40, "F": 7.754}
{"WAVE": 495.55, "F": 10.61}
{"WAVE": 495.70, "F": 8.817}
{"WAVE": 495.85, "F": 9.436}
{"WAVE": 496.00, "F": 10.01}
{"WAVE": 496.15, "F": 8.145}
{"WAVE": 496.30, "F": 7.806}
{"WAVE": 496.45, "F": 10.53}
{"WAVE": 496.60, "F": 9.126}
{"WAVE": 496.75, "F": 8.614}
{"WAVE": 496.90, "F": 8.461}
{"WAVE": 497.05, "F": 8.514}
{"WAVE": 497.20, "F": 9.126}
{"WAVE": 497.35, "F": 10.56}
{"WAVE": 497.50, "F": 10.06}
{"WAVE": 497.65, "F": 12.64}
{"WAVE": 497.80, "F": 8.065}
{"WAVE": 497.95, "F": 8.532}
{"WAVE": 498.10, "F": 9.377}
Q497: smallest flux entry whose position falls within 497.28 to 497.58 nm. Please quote 10.06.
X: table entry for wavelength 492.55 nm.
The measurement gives 10.73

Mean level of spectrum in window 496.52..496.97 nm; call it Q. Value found 8.76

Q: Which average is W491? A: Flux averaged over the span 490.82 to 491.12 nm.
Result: 7.79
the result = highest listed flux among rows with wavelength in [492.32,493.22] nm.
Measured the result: 10.73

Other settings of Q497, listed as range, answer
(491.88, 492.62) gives 7.896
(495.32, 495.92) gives 7.754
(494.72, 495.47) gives 6.958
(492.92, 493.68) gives 8.65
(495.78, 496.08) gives 9.436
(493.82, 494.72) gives 8.611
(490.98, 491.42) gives 6.967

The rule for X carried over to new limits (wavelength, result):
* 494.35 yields 8.611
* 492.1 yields 7.896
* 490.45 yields 7.321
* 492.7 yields 8.906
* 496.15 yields 8.145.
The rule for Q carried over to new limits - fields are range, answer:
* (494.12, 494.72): 9.47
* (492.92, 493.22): 9.07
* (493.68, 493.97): 10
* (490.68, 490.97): 7.75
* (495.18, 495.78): 9.11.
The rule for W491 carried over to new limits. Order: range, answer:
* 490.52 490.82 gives 6.5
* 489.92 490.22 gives 10.3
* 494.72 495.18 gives 7.92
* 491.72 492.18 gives 8.02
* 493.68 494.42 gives 9.73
